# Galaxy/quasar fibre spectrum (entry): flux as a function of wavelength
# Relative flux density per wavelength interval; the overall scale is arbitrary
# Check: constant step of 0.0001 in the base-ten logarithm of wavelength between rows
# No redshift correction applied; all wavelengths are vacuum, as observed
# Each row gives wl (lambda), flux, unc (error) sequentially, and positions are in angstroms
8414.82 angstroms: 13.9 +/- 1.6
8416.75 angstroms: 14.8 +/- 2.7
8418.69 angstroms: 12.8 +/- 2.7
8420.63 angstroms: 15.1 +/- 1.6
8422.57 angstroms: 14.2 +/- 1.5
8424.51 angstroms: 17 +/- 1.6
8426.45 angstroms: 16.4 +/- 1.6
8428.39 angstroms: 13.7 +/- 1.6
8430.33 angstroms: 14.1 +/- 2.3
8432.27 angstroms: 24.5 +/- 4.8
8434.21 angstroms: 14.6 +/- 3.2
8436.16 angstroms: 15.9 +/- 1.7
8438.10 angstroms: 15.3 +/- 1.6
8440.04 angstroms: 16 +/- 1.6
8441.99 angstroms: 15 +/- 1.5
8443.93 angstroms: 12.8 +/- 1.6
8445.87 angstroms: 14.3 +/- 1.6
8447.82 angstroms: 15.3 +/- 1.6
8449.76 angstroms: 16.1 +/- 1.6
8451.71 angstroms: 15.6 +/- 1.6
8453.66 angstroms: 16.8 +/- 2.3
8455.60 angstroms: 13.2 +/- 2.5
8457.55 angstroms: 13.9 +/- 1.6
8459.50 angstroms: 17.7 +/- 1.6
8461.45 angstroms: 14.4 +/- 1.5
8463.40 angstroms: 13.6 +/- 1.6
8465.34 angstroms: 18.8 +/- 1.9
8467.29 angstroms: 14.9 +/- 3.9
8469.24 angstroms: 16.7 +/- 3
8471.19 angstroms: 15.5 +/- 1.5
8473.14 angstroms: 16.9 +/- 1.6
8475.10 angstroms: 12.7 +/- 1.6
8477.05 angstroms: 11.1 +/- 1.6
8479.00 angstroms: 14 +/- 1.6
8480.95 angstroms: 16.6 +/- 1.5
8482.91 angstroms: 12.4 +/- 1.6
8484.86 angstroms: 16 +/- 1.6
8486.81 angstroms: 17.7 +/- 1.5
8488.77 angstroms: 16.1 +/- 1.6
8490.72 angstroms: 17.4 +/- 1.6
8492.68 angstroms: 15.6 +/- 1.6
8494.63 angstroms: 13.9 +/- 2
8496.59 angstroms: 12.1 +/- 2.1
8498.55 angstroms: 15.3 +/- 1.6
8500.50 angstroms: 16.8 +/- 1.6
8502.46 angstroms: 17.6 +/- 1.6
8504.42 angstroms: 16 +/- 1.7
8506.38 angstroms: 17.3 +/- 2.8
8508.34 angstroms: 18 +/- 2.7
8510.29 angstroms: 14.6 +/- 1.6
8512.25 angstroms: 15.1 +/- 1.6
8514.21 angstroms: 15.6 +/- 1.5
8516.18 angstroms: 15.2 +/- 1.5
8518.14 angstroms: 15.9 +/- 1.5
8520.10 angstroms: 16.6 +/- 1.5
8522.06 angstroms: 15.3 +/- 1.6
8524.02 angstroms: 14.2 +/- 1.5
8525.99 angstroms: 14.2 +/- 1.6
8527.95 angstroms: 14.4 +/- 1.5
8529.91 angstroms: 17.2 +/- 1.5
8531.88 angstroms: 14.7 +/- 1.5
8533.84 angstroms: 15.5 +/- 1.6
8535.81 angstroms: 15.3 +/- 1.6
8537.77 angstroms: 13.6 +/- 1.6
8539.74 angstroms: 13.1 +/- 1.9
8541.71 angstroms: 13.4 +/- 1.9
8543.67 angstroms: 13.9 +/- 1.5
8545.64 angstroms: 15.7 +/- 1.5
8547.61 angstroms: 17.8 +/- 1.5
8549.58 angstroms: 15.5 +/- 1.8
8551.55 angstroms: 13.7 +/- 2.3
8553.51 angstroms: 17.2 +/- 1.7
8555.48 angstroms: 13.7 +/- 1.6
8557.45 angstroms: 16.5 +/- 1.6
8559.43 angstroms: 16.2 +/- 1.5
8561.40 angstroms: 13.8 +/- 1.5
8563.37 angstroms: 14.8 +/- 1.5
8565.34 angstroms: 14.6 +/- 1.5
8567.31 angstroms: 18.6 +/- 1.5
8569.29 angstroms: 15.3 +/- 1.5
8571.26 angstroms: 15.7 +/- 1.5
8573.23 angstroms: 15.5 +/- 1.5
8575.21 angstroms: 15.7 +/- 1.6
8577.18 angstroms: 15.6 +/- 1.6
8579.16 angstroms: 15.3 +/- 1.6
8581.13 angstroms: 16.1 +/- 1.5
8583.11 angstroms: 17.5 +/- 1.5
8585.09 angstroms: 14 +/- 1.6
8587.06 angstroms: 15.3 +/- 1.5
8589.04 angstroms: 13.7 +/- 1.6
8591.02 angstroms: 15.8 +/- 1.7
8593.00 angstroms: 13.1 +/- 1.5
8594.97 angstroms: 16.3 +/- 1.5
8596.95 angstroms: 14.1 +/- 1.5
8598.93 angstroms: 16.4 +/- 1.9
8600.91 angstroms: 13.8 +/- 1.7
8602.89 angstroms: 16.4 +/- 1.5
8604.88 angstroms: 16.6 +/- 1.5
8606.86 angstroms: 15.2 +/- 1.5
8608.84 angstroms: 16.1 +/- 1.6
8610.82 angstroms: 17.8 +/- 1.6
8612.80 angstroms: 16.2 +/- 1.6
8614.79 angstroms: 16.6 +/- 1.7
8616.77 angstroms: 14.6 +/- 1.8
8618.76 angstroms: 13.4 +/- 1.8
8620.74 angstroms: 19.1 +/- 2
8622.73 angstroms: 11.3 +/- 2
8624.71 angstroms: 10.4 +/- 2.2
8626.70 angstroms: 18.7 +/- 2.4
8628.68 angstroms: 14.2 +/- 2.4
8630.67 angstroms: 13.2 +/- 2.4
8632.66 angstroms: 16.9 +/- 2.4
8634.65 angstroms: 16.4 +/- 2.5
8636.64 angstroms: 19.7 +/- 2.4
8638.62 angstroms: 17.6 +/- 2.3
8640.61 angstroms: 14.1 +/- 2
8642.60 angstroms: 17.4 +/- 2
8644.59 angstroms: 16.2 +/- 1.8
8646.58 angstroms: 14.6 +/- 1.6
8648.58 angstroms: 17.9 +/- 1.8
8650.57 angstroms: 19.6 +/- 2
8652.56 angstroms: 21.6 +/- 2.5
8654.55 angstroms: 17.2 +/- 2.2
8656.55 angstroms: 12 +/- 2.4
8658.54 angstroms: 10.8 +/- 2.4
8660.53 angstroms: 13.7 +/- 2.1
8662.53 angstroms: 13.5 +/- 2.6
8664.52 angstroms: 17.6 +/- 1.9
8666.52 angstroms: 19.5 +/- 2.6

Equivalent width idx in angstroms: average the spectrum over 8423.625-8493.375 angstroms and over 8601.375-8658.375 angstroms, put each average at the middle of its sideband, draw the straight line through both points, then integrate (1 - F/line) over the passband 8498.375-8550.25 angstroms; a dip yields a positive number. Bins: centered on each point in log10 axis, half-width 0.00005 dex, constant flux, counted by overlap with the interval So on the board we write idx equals 0.75 angstroms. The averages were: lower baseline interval 15.5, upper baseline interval 16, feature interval 15.5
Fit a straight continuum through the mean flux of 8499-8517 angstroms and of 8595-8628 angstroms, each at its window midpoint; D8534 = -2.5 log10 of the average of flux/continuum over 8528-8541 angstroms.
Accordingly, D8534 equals 0.084 mag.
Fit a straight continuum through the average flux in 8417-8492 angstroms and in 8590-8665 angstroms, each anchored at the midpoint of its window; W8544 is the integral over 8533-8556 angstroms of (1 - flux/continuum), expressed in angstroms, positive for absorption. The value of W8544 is 1.0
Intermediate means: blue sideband 15.4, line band 14.9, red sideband 15.7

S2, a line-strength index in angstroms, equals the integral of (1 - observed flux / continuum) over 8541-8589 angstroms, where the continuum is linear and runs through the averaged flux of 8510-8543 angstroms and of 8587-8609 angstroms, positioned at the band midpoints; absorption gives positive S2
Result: -1.2 angstroms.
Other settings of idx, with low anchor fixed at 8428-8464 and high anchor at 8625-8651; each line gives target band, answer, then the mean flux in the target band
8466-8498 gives 1.3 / 15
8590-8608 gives 1.0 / 15.3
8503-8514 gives -0.3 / 16.2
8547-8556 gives 0.2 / 15.6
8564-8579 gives 0.3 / 15.8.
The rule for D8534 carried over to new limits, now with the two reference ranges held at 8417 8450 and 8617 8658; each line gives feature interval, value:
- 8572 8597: 0.04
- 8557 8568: 0.01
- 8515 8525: 0.02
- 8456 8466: 0.01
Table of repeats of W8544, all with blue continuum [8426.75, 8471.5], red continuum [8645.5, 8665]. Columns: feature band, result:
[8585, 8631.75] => 1.9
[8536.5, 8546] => 1.1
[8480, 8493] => -0.3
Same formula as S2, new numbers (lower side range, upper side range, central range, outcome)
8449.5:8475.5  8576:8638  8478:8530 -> -0.2 angstroms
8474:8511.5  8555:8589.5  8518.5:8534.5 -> 0.1 angstroms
